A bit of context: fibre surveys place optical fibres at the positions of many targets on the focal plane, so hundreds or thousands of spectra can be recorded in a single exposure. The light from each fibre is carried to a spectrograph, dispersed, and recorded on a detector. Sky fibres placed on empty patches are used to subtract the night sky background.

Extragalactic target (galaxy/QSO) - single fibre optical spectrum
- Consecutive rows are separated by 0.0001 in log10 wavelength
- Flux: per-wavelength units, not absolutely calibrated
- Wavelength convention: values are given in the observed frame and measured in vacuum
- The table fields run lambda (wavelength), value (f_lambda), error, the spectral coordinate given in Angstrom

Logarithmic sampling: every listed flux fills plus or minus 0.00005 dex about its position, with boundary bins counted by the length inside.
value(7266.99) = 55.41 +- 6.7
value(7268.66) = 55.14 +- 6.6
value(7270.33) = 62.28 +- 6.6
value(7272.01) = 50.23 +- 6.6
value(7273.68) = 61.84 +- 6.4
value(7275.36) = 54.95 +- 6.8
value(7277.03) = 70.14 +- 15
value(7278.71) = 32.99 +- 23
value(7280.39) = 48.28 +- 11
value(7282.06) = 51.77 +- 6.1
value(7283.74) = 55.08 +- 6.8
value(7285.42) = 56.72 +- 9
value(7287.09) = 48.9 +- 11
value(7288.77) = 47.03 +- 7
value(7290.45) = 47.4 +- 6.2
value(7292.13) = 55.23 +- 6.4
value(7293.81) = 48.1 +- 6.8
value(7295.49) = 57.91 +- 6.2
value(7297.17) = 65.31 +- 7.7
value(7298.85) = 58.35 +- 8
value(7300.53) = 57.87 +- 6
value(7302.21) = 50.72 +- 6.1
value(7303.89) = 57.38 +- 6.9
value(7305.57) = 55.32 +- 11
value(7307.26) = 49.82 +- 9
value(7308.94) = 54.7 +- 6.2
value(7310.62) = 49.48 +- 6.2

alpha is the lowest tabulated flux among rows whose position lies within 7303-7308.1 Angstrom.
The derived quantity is 49.82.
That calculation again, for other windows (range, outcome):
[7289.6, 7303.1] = 47.4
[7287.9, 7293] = 47.03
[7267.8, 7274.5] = 50.23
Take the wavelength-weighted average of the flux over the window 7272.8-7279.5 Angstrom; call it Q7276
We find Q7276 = 55.1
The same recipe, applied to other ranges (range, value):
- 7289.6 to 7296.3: 52.1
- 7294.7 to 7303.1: 58.1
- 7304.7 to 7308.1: 52.5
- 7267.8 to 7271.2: 58.6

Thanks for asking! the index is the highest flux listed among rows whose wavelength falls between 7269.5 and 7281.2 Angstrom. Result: 70.14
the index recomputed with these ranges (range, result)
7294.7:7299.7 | 65.31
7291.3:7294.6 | 55.23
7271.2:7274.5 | 61.84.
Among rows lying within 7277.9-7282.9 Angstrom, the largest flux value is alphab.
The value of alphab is 51.77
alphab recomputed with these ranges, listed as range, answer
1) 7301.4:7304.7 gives 57.38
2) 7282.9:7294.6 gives 56.72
